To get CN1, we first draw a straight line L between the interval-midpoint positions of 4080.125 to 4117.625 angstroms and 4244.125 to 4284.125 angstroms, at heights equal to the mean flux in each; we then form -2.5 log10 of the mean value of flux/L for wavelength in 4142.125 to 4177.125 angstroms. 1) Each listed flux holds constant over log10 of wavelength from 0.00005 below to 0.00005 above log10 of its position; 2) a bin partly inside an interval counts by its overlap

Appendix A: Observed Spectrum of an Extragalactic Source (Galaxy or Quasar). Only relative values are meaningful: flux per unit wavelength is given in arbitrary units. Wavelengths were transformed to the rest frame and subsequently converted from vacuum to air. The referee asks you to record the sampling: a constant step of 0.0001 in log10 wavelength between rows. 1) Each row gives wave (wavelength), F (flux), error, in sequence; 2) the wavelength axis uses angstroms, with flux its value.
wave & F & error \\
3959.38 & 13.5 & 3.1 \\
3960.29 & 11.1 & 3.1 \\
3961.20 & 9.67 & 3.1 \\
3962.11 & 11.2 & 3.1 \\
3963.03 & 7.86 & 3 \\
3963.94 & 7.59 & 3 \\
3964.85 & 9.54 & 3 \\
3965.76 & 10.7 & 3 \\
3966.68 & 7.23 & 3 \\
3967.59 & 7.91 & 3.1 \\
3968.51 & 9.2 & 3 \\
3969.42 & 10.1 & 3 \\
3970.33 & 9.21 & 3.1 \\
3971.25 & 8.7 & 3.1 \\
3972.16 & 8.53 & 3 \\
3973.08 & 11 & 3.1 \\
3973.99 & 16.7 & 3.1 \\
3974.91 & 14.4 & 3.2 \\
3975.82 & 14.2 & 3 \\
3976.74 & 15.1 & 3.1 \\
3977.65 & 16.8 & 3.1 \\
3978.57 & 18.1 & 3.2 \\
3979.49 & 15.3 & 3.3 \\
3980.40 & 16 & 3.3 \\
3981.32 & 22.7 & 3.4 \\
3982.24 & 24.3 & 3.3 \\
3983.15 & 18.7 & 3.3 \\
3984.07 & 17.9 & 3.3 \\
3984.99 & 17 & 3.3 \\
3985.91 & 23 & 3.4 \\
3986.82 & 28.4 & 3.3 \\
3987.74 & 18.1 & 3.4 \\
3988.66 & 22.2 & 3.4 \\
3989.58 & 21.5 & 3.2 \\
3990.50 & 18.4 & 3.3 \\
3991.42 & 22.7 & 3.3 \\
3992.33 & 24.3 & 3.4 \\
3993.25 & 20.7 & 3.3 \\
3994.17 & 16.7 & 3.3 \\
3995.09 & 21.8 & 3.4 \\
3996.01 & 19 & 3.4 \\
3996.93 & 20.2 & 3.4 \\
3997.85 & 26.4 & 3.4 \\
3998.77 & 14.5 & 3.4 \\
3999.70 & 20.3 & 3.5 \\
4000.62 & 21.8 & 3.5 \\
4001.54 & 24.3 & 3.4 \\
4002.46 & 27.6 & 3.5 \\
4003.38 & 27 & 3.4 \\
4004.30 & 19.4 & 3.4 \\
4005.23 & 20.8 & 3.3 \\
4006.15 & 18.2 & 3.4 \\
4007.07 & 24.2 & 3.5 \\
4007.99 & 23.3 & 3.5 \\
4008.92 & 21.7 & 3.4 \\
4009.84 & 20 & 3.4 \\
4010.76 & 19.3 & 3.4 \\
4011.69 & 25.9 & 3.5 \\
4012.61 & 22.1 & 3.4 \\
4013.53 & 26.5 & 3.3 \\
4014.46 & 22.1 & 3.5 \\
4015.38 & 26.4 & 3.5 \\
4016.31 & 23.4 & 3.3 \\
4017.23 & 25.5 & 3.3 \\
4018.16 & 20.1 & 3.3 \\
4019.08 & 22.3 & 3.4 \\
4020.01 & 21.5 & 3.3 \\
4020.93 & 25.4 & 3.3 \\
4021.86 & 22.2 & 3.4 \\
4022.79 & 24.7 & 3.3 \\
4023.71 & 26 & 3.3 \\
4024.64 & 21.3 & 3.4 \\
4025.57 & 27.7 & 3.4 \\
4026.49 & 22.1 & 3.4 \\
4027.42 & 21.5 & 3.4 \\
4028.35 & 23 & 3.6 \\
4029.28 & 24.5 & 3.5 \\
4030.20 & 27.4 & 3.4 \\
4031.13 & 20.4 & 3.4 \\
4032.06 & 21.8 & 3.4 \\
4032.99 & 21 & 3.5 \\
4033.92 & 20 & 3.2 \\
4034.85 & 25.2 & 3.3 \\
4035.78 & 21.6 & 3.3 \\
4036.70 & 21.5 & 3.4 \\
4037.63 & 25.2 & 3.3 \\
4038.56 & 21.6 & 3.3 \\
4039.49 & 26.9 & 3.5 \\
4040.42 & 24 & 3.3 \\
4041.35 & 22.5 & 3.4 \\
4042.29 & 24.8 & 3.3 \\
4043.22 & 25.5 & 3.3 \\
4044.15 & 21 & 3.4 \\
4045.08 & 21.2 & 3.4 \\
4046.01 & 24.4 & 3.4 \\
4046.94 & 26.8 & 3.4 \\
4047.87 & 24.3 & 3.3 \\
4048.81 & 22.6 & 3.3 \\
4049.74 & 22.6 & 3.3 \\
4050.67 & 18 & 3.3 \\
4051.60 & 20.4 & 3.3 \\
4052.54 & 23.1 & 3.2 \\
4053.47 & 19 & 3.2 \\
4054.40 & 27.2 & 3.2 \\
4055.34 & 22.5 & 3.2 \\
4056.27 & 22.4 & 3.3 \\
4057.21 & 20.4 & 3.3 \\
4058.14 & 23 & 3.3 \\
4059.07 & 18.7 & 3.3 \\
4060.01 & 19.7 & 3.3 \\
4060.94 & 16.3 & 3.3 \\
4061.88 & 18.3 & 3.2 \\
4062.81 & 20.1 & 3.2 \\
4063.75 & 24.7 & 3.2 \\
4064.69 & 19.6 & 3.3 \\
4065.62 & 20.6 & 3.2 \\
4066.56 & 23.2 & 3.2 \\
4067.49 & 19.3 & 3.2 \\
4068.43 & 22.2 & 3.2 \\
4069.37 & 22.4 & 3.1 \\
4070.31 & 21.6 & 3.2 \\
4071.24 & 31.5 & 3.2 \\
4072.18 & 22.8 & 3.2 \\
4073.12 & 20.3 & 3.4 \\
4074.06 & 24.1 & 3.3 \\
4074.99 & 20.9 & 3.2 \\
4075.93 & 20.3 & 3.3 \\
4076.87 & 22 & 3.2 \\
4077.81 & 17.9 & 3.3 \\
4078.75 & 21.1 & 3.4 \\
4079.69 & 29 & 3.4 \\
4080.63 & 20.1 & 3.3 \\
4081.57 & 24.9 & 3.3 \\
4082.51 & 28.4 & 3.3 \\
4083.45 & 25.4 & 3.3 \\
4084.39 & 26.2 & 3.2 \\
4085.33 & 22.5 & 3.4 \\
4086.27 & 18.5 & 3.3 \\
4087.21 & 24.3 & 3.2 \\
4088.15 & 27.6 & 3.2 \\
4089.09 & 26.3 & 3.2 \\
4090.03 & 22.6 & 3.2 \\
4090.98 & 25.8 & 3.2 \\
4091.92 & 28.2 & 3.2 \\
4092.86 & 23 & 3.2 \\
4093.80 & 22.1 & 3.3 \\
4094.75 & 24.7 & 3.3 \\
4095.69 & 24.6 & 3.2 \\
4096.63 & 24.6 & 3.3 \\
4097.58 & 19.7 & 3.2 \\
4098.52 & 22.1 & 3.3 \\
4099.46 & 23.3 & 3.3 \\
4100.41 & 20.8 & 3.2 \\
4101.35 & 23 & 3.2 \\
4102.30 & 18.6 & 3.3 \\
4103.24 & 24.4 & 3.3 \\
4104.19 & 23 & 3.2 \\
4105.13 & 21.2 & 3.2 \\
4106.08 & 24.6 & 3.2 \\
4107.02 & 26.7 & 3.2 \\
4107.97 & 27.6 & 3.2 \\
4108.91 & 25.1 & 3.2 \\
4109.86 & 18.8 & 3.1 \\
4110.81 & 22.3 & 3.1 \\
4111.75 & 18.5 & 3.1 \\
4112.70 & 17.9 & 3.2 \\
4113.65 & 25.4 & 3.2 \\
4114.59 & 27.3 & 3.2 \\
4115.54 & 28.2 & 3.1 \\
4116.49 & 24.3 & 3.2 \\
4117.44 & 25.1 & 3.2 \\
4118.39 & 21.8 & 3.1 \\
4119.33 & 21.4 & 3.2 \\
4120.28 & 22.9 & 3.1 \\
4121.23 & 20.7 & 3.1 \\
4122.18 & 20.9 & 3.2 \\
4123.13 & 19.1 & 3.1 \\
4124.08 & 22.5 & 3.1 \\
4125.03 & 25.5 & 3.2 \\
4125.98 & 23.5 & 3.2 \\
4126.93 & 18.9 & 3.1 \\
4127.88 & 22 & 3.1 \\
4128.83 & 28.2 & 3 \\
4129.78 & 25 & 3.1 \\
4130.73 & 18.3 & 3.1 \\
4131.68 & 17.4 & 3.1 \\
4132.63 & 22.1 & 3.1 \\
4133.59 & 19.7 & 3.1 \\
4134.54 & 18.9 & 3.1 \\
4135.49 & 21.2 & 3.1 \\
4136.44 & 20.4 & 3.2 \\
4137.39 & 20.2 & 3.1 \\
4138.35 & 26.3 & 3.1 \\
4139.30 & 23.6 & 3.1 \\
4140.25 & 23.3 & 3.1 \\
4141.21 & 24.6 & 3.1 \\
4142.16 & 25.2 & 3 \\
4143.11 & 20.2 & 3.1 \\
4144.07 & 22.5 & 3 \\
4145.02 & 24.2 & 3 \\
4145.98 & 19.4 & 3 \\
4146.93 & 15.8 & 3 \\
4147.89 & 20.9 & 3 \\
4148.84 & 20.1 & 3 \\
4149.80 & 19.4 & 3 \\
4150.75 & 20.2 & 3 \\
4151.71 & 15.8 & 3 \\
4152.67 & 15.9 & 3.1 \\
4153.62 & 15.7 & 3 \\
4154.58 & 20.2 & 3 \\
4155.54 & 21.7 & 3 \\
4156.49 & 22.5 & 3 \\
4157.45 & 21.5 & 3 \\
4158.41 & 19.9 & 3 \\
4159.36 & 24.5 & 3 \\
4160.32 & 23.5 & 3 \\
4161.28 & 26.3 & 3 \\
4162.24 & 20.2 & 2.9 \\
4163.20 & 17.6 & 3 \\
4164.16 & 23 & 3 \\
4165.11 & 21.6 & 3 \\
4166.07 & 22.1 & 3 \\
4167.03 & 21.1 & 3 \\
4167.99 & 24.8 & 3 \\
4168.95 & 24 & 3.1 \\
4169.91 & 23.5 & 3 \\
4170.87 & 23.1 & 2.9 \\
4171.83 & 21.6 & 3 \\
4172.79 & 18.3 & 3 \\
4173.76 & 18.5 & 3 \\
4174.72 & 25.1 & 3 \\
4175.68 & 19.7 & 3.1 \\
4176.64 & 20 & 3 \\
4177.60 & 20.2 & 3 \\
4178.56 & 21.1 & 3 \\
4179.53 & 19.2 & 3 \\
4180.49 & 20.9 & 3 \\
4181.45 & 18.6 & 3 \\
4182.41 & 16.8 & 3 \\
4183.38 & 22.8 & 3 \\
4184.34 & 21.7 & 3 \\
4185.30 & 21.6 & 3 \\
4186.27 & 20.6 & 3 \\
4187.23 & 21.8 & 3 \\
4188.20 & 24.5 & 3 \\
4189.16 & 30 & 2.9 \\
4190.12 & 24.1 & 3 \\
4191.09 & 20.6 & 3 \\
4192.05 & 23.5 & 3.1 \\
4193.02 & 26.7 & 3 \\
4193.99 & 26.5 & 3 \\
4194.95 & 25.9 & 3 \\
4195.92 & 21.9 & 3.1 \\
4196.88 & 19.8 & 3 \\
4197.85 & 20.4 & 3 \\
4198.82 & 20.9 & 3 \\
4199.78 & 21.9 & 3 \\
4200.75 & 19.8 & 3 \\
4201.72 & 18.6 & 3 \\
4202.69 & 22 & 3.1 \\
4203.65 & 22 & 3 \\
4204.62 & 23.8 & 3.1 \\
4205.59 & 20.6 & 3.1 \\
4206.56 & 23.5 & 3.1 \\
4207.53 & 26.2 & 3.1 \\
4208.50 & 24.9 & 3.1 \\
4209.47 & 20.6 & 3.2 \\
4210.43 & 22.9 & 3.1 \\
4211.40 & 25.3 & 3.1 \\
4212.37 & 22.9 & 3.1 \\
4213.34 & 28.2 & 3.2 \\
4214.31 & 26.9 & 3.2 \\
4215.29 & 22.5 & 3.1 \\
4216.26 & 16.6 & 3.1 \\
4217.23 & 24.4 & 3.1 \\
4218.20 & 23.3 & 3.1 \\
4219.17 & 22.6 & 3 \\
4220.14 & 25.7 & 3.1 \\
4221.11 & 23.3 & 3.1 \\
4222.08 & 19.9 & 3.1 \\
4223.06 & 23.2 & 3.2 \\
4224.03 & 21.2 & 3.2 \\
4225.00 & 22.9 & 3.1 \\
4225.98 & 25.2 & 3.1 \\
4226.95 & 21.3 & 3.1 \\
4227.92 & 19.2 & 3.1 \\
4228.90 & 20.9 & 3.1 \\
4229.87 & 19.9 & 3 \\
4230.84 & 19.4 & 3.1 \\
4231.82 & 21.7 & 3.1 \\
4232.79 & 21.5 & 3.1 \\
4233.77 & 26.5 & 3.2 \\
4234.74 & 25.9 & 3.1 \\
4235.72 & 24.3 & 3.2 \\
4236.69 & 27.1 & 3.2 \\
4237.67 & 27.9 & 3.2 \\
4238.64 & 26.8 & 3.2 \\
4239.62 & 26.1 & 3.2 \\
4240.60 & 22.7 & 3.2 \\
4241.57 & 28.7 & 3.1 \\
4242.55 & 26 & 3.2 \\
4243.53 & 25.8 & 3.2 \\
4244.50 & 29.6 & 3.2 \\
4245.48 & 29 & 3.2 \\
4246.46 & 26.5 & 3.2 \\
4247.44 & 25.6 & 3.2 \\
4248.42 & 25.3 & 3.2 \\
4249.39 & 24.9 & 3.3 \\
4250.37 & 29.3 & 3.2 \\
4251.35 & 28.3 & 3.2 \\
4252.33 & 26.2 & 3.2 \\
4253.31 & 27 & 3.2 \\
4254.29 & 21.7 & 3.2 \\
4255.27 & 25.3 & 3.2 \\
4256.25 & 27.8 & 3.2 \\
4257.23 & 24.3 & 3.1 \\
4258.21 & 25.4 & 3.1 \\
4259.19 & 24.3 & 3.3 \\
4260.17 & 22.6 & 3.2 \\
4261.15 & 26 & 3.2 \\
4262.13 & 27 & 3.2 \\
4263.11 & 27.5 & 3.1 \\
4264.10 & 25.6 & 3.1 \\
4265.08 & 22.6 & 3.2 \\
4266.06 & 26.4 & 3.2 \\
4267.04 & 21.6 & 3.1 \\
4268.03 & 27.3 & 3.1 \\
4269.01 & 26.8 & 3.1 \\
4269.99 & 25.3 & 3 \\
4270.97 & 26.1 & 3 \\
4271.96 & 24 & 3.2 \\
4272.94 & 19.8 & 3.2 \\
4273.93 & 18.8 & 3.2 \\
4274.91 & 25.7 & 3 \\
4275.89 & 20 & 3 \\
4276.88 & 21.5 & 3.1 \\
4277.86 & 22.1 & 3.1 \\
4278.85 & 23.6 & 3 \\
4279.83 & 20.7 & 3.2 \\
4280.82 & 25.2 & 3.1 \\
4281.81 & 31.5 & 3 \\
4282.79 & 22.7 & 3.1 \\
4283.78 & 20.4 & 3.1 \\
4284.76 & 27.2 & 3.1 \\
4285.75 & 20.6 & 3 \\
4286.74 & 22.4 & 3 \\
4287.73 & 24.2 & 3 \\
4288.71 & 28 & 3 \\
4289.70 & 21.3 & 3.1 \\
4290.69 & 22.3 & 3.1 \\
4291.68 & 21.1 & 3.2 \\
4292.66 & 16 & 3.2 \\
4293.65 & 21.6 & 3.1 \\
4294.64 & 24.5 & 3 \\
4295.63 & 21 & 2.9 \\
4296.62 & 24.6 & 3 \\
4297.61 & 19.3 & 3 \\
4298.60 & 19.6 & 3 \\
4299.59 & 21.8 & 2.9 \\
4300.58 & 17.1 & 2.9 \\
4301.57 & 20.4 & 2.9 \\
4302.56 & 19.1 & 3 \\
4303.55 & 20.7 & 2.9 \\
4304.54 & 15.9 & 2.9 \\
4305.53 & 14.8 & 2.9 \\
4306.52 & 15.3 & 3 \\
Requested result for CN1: 0.15 mag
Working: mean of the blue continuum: 23.7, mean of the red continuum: 24.9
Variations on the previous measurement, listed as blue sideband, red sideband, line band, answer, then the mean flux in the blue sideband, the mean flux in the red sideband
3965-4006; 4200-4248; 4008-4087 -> -0.17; 17.9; 23.7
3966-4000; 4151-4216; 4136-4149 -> -0.05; 17.2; 22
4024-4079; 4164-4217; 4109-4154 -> 0.04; 22.3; 22.3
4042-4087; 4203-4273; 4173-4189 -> 0.14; 22.3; 24.5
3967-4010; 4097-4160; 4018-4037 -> -0.18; 18.7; 21.9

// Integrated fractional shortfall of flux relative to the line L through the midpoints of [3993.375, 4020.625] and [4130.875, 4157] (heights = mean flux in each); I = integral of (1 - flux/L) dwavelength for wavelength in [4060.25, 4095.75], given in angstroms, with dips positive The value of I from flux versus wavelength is -2.67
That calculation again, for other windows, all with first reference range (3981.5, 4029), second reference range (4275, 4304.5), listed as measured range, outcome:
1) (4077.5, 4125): -2.5 angstroms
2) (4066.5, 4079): 0.1 angstroms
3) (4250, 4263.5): -2.3 angstroms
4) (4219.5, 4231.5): 0.1 angstroms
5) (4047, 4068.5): 0.9 angstroms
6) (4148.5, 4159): 1.3 angstroms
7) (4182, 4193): -0.3 angstroms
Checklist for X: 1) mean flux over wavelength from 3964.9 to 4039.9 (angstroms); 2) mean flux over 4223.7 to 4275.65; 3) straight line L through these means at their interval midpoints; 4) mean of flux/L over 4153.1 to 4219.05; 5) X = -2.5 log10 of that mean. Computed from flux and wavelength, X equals 0.07 mag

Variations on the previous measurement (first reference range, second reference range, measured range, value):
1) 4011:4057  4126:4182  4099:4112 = -0.04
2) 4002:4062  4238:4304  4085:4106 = -0.01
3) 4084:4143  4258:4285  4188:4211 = 0.03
